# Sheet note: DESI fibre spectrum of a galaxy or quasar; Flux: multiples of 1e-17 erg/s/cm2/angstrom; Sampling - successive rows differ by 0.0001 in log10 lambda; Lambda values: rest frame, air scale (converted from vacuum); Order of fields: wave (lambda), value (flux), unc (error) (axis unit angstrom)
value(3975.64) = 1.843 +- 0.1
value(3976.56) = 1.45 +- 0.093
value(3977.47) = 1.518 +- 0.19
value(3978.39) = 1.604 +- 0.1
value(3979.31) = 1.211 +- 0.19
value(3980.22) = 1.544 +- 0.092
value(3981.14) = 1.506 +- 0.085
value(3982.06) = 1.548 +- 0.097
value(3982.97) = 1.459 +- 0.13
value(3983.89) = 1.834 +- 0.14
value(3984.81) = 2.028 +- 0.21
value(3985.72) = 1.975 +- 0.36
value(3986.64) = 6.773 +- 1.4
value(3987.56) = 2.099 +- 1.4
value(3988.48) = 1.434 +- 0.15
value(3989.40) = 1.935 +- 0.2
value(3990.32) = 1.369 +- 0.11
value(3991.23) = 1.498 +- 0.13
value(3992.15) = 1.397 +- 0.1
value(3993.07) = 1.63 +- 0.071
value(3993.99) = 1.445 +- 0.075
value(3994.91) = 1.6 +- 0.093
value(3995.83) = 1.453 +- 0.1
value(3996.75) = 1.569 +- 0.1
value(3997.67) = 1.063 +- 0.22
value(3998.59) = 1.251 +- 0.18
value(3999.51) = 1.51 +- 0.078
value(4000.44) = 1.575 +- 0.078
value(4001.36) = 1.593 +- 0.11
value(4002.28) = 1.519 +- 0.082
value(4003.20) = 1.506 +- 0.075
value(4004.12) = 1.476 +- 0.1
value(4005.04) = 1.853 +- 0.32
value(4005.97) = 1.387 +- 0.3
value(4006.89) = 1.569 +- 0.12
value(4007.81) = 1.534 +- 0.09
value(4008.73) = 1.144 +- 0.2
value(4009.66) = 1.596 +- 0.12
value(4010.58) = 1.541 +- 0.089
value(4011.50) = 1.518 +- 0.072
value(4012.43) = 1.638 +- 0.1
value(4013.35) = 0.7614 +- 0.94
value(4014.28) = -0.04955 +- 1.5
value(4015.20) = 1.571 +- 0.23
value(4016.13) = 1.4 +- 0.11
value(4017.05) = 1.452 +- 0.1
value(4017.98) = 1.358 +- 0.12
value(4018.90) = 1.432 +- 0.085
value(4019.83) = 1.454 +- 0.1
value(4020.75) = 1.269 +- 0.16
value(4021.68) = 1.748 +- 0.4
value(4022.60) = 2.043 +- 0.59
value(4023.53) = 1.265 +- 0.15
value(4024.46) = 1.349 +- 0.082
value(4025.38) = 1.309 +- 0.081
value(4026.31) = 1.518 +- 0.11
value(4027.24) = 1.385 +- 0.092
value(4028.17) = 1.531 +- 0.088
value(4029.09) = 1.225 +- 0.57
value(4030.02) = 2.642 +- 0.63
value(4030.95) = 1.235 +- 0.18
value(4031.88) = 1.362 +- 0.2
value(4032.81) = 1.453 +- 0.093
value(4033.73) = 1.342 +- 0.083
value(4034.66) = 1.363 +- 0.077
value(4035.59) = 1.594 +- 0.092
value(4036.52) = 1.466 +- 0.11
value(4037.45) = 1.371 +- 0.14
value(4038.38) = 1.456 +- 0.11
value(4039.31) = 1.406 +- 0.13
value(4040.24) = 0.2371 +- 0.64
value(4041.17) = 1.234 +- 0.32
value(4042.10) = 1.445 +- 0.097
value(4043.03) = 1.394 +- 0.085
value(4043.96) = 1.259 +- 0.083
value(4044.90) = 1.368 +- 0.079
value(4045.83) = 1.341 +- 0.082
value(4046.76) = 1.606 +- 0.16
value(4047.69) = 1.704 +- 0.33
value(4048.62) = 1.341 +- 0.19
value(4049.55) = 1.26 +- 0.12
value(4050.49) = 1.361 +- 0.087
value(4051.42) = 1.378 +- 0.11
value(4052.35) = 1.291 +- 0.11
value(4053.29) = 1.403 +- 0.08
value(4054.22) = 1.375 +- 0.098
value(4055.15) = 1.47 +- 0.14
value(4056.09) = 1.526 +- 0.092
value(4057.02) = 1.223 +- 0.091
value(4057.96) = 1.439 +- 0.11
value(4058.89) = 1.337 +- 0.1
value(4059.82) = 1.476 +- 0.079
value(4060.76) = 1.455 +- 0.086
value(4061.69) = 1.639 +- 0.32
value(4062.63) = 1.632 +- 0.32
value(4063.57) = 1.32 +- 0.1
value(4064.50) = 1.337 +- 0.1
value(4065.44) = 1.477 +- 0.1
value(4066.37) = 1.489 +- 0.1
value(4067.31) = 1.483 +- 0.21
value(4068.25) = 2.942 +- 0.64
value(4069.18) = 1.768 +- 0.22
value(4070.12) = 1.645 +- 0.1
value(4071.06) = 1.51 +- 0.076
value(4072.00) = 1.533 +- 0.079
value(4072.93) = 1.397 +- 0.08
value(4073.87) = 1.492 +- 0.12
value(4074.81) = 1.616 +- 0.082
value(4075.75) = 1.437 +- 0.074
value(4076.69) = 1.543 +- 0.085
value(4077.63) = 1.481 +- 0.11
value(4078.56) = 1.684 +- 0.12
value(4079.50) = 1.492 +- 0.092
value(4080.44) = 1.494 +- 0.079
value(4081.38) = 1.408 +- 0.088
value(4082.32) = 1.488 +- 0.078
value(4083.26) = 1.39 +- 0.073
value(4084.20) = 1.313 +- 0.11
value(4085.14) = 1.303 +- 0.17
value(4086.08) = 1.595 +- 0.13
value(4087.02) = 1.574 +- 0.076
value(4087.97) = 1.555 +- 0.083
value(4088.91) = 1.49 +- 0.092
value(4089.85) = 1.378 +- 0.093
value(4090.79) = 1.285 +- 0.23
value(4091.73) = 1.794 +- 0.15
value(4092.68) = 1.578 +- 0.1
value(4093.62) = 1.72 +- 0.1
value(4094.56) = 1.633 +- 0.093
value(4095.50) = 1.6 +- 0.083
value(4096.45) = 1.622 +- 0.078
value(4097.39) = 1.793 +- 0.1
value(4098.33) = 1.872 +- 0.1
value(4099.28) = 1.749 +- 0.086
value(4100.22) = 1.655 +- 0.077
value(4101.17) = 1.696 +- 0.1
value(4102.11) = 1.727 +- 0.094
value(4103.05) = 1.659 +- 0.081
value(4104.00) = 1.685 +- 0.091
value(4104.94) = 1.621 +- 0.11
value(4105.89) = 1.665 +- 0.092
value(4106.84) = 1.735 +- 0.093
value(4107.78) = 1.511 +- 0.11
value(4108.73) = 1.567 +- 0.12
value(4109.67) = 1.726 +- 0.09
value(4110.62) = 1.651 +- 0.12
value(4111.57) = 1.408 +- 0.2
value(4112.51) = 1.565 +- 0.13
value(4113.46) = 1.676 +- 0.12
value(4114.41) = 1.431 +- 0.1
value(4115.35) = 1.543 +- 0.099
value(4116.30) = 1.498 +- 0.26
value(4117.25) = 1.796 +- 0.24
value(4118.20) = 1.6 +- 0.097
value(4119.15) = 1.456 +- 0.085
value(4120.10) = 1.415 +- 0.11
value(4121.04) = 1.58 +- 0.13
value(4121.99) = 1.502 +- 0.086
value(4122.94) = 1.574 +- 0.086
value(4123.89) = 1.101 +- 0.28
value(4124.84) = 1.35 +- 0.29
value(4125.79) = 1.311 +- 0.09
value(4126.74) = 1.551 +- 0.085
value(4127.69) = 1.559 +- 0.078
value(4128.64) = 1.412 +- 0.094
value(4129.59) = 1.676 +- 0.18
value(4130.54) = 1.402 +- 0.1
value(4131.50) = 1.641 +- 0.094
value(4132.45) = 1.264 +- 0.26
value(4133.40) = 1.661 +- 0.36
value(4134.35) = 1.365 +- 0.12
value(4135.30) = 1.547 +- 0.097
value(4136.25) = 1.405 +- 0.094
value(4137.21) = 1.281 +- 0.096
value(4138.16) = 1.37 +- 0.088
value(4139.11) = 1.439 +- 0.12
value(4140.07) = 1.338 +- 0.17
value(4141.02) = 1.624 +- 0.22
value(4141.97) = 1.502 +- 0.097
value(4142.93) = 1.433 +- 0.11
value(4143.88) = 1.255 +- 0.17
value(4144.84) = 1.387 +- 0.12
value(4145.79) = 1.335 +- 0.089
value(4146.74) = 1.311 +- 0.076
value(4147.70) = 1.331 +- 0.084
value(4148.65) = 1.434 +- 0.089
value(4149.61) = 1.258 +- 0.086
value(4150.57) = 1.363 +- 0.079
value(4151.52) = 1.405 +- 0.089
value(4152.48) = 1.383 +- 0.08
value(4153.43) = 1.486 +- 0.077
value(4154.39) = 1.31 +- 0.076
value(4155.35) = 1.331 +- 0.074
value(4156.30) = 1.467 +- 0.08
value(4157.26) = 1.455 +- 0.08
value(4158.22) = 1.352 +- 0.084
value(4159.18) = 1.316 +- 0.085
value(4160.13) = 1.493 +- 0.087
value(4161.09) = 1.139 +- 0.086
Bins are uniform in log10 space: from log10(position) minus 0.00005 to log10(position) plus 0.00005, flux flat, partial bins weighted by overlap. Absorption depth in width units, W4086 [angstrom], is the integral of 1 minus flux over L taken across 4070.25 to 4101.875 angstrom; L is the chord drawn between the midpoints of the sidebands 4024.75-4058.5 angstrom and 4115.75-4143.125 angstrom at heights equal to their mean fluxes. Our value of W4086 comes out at -2.6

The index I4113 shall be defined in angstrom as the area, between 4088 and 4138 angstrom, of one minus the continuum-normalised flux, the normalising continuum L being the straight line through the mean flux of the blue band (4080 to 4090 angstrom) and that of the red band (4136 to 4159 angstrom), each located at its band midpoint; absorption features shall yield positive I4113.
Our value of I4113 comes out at -4.6 angstrom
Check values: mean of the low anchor 1.46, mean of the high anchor 1.38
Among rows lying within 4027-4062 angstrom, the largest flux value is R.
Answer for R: 2.642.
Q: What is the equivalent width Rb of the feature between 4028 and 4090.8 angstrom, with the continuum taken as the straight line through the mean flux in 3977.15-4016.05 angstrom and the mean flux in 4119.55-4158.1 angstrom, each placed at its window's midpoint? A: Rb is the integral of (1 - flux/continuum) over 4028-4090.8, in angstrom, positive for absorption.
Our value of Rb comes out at 2.6 angstrom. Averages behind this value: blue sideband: 1.62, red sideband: 1.42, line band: 1.47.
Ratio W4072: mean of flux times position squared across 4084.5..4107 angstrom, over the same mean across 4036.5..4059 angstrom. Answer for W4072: 1.23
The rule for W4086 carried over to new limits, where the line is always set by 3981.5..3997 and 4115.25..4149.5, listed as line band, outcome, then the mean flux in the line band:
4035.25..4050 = 3.5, 1.34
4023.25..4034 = 2.0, 1.47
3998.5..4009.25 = 2.2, 1.5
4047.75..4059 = 2.2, 1.38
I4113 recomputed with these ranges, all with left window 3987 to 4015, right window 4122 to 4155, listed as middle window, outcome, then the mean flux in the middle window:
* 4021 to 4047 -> 0.55 angstrom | 1.42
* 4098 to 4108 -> -1.84 angstrom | 1.69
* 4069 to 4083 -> -0.85 angstrom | 1.53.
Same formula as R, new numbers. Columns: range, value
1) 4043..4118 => 2.942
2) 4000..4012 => 1.853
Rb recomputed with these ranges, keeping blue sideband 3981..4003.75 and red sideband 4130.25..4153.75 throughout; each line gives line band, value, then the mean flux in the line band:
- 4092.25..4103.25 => -1.3 angstrom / 1.69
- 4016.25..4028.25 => 1.7 angstrom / 1.47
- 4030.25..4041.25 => 2.3 angstrom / 1.32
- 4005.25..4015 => 2.5 angstrom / 1.29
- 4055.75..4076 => 0.6 angstrom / 1.55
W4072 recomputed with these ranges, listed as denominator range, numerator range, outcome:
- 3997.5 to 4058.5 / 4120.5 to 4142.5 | 1.09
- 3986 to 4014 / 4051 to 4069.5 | 0.94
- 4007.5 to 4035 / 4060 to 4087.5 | 1.12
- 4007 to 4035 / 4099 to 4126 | 1.16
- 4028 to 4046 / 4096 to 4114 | 1.24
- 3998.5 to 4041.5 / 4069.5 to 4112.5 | 1.15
